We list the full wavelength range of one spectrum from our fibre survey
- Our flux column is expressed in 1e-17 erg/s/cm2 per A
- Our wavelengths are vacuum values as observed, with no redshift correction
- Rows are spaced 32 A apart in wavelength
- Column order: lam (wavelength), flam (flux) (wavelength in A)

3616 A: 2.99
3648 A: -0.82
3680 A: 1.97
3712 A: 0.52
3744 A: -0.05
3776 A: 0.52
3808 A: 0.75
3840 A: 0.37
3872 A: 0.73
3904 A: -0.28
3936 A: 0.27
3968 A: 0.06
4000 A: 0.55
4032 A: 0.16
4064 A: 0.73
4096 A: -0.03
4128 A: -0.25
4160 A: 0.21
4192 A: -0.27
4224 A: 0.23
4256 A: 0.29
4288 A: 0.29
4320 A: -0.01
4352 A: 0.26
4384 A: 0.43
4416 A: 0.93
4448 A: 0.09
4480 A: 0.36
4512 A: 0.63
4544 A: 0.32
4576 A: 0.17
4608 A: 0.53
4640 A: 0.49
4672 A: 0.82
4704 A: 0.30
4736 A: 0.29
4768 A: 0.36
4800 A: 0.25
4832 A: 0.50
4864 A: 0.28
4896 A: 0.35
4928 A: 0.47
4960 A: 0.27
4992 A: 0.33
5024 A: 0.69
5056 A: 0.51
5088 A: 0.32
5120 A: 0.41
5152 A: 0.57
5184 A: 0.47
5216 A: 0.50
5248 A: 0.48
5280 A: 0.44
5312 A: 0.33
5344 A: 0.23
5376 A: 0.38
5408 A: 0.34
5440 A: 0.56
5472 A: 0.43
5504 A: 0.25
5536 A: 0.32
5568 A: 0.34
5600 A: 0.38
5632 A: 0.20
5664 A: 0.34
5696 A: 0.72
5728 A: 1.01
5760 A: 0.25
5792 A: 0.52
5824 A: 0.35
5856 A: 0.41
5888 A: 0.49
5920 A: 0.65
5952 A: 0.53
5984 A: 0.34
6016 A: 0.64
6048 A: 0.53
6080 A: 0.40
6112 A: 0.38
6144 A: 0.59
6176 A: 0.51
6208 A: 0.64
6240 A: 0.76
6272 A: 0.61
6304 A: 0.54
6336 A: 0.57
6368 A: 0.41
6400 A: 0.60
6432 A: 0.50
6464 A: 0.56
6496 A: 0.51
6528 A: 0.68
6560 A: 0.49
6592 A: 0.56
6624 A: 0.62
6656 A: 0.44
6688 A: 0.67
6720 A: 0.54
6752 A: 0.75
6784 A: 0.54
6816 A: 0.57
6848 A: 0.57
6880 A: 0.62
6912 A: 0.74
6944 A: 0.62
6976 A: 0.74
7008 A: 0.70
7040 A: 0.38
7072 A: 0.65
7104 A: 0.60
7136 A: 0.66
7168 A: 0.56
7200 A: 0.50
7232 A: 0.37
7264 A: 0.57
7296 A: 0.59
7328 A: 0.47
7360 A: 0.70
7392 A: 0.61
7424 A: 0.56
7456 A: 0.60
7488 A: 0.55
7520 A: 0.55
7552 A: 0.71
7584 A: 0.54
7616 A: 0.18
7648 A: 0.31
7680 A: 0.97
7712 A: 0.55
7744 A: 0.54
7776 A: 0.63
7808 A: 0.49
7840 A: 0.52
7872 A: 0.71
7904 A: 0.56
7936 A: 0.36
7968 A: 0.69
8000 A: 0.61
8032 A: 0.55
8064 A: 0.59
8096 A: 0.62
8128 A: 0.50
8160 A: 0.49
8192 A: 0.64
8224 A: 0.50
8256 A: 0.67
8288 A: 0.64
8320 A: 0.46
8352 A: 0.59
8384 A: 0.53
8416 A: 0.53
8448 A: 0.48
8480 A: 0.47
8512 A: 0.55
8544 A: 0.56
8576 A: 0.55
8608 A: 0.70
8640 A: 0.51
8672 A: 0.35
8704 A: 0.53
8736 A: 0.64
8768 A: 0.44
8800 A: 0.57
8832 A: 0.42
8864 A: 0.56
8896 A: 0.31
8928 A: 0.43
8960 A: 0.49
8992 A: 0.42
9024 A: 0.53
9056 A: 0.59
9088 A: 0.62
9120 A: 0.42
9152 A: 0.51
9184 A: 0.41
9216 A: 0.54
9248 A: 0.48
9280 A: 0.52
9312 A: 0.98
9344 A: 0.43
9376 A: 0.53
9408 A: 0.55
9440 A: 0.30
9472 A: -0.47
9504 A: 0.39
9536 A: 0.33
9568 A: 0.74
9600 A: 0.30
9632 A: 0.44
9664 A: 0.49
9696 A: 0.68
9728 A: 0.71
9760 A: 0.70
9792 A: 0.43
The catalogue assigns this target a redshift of 0.534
